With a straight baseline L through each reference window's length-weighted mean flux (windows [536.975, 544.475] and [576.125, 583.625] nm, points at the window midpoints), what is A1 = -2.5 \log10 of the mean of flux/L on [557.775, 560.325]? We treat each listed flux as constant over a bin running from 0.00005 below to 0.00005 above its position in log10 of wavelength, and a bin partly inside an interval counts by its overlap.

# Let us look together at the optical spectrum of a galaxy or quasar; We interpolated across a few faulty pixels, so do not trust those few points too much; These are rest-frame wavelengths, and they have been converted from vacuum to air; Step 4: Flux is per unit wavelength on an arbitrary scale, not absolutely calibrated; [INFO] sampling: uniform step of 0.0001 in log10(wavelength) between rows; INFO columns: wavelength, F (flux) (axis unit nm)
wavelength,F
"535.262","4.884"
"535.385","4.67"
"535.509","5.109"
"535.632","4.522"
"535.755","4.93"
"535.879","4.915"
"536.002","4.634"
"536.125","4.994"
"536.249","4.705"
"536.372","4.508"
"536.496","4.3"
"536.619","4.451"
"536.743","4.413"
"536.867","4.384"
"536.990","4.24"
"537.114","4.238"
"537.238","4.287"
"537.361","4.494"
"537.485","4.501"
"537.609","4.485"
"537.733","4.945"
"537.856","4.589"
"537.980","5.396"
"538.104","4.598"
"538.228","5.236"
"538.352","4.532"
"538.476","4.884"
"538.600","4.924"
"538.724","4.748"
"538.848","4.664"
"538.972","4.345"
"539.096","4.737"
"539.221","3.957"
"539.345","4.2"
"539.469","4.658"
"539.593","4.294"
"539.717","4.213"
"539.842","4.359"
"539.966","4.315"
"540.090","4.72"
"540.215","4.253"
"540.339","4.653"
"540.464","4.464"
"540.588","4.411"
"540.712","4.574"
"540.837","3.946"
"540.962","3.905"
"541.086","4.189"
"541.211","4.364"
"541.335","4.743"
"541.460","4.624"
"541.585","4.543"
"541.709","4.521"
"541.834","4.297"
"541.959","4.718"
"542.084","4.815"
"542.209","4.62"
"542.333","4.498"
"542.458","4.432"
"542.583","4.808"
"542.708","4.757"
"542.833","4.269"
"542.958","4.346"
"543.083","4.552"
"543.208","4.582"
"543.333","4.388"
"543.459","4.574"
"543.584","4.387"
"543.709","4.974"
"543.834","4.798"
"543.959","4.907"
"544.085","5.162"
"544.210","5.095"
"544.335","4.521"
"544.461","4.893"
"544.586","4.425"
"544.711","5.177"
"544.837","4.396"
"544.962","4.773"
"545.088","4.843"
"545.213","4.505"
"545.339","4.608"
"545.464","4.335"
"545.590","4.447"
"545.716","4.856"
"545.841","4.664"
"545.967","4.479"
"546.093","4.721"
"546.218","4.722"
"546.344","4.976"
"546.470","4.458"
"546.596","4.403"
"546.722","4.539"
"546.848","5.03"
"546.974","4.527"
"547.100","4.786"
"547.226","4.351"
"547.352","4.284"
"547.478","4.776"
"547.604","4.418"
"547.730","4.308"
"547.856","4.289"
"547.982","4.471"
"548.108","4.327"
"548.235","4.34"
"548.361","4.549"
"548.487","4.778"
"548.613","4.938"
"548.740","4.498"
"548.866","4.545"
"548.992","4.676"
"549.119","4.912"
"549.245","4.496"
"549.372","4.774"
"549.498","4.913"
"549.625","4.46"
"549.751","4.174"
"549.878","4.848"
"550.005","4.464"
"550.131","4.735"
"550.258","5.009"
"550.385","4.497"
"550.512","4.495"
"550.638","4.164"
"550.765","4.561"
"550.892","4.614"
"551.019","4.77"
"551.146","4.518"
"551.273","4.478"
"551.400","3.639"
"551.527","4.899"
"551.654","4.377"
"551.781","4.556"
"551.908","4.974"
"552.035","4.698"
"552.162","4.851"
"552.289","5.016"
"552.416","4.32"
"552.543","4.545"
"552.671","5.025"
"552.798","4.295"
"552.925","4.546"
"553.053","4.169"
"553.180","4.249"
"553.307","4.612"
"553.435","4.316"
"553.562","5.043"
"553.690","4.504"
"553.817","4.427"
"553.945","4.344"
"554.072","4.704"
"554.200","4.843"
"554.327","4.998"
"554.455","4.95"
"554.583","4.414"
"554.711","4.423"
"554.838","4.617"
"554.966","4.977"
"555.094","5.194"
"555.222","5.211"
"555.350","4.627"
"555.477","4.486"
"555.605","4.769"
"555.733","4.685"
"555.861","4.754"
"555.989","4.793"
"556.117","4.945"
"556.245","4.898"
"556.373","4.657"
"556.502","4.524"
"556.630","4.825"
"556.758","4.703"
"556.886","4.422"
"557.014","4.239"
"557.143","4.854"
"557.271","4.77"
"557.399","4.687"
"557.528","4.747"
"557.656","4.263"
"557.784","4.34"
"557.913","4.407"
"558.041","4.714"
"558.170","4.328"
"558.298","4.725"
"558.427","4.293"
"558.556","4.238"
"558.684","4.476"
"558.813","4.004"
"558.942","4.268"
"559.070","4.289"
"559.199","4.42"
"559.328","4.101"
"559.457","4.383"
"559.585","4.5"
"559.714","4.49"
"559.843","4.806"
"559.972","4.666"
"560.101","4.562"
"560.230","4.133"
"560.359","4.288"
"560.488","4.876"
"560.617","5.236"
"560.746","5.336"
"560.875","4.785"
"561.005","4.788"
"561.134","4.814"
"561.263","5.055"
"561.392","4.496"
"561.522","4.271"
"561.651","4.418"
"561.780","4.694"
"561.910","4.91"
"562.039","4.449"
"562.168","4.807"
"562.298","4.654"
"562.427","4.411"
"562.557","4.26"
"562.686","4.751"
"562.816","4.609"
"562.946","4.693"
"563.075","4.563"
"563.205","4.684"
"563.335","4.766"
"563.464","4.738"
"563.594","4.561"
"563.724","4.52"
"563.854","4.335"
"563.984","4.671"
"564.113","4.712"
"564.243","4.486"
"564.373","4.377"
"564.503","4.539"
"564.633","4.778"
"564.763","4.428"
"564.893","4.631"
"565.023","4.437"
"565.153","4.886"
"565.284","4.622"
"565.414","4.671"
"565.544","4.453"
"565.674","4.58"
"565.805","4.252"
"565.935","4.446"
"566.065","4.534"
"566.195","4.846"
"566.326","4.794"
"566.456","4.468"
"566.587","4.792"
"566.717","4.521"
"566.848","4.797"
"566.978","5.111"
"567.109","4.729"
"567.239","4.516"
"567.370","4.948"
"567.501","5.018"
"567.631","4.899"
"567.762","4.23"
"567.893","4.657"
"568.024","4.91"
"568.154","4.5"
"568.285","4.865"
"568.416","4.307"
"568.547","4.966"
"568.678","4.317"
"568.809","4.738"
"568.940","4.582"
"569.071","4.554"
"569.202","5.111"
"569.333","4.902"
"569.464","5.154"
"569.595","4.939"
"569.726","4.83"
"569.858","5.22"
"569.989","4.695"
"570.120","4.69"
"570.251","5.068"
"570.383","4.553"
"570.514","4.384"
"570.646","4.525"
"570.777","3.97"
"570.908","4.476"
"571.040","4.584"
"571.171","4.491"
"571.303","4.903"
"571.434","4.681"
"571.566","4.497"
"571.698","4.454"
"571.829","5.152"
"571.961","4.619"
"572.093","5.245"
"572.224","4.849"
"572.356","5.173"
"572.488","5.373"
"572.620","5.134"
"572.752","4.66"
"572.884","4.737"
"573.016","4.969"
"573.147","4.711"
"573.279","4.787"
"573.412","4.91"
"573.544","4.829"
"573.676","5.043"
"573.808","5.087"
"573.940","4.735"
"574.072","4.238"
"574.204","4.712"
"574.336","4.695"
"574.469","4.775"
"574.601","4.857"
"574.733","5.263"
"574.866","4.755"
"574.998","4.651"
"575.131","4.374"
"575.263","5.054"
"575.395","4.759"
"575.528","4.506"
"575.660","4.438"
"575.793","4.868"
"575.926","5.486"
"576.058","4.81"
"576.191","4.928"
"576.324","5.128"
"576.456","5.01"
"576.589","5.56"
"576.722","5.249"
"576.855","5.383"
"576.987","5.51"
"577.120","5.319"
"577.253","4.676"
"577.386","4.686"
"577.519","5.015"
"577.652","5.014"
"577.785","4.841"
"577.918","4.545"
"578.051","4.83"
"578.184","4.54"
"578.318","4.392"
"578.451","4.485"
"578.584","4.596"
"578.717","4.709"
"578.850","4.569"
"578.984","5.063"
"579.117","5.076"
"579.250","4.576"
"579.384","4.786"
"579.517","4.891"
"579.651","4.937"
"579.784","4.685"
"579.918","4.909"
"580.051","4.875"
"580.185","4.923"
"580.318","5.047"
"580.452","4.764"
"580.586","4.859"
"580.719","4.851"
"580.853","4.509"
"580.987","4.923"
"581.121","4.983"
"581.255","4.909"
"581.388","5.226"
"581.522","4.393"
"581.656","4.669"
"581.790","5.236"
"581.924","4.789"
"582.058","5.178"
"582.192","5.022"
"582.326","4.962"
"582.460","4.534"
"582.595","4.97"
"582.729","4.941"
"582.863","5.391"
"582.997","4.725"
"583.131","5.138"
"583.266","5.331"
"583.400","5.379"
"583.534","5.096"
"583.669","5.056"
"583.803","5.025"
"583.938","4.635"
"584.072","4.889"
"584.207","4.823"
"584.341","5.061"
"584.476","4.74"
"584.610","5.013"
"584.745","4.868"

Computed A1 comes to 0.08 mag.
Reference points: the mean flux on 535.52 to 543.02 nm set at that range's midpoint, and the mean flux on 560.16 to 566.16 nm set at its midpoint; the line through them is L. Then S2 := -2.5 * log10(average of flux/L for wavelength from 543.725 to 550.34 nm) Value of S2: -0.02 mag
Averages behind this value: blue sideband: 4.54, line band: 4.64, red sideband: 4.62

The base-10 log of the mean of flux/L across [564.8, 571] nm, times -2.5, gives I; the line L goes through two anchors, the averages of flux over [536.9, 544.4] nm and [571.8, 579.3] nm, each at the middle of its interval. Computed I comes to 0.03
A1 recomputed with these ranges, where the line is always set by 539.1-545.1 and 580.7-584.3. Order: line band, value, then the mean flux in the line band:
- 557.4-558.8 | 0.061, 4.45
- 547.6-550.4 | 0.005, 4.59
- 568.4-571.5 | 0.028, 4.7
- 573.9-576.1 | 0.025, 4.76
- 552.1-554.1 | 0.022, 4.56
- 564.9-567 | 0.035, 4.63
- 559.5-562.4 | 0.012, 4.68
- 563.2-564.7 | 0.039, 4.59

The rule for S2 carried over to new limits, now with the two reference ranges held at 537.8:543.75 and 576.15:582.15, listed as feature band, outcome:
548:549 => 0.01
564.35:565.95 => 0.05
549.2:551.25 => 0.01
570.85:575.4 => 0.01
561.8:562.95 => 0.03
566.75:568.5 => 0.01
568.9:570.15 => -0.02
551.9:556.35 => -0.01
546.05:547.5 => -0.01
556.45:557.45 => 0.01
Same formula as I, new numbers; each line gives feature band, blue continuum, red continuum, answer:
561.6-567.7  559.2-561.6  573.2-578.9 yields 0.01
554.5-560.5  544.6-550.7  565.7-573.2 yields 0.02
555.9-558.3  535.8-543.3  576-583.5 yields 0.02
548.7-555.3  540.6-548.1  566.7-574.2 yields 0.00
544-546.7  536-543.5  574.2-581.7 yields -0.03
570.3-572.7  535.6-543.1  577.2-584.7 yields 0.02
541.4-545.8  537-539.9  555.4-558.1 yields -0.01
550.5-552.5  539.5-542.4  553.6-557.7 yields 0.02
